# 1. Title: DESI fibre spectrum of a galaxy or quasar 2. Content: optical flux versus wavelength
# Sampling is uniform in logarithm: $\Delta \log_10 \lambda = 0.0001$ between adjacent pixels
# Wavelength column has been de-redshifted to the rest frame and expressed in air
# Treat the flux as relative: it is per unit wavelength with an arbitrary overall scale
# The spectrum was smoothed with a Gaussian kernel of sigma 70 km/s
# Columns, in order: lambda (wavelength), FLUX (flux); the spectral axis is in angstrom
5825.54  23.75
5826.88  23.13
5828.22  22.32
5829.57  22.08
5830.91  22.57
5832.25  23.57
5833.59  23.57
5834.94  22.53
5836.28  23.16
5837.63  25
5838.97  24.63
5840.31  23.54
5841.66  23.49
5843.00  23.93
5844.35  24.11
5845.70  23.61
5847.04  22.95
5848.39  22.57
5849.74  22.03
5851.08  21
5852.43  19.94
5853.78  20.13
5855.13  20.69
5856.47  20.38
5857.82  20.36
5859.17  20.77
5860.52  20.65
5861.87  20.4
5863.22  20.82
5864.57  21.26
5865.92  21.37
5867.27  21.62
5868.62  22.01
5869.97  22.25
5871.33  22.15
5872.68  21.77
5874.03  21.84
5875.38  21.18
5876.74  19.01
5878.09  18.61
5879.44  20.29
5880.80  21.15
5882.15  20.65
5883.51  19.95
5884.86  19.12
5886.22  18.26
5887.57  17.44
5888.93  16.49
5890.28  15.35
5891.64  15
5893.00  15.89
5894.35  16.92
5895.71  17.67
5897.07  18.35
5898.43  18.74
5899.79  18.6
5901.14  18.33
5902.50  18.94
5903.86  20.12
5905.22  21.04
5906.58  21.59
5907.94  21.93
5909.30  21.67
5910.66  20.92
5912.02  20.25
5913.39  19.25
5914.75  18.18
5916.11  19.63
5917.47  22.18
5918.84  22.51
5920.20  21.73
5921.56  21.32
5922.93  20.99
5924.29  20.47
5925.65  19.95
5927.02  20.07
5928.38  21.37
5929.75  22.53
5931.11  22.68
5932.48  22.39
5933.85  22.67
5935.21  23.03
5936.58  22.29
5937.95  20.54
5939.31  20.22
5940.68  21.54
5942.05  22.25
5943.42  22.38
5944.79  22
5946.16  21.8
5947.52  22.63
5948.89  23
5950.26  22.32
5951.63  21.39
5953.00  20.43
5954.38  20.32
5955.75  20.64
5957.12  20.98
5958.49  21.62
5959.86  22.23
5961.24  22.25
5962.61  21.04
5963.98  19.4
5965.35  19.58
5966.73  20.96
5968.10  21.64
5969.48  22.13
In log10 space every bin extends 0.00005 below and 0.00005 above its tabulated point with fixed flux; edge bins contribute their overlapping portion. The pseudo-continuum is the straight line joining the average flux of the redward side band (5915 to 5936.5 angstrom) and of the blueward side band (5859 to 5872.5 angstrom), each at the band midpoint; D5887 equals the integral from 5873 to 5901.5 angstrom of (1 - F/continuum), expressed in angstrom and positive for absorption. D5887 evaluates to 3.8 angstrom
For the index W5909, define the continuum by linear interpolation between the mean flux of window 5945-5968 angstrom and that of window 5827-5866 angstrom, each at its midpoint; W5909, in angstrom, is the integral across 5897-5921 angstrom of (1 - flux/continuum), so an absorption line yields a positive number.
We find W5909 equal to 1.6 angstrom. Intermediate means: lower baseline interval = 22.2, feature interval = 20.3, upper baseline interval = 21.3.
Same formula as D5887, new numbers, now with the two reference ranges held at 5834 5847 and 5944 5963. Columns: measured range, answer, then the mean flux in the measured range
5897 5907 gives 1.38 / 19.5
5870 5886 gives 1.74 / 20.5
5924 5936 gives 0.18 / 21.7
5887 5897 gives 2.75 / 16.5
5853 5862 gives 1.13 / 20.5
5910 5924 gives 1.01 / 20.7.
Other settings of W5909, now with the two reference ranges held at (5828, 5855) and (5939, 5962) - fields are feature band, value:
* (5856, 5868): 0.9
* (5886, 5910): 4.0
